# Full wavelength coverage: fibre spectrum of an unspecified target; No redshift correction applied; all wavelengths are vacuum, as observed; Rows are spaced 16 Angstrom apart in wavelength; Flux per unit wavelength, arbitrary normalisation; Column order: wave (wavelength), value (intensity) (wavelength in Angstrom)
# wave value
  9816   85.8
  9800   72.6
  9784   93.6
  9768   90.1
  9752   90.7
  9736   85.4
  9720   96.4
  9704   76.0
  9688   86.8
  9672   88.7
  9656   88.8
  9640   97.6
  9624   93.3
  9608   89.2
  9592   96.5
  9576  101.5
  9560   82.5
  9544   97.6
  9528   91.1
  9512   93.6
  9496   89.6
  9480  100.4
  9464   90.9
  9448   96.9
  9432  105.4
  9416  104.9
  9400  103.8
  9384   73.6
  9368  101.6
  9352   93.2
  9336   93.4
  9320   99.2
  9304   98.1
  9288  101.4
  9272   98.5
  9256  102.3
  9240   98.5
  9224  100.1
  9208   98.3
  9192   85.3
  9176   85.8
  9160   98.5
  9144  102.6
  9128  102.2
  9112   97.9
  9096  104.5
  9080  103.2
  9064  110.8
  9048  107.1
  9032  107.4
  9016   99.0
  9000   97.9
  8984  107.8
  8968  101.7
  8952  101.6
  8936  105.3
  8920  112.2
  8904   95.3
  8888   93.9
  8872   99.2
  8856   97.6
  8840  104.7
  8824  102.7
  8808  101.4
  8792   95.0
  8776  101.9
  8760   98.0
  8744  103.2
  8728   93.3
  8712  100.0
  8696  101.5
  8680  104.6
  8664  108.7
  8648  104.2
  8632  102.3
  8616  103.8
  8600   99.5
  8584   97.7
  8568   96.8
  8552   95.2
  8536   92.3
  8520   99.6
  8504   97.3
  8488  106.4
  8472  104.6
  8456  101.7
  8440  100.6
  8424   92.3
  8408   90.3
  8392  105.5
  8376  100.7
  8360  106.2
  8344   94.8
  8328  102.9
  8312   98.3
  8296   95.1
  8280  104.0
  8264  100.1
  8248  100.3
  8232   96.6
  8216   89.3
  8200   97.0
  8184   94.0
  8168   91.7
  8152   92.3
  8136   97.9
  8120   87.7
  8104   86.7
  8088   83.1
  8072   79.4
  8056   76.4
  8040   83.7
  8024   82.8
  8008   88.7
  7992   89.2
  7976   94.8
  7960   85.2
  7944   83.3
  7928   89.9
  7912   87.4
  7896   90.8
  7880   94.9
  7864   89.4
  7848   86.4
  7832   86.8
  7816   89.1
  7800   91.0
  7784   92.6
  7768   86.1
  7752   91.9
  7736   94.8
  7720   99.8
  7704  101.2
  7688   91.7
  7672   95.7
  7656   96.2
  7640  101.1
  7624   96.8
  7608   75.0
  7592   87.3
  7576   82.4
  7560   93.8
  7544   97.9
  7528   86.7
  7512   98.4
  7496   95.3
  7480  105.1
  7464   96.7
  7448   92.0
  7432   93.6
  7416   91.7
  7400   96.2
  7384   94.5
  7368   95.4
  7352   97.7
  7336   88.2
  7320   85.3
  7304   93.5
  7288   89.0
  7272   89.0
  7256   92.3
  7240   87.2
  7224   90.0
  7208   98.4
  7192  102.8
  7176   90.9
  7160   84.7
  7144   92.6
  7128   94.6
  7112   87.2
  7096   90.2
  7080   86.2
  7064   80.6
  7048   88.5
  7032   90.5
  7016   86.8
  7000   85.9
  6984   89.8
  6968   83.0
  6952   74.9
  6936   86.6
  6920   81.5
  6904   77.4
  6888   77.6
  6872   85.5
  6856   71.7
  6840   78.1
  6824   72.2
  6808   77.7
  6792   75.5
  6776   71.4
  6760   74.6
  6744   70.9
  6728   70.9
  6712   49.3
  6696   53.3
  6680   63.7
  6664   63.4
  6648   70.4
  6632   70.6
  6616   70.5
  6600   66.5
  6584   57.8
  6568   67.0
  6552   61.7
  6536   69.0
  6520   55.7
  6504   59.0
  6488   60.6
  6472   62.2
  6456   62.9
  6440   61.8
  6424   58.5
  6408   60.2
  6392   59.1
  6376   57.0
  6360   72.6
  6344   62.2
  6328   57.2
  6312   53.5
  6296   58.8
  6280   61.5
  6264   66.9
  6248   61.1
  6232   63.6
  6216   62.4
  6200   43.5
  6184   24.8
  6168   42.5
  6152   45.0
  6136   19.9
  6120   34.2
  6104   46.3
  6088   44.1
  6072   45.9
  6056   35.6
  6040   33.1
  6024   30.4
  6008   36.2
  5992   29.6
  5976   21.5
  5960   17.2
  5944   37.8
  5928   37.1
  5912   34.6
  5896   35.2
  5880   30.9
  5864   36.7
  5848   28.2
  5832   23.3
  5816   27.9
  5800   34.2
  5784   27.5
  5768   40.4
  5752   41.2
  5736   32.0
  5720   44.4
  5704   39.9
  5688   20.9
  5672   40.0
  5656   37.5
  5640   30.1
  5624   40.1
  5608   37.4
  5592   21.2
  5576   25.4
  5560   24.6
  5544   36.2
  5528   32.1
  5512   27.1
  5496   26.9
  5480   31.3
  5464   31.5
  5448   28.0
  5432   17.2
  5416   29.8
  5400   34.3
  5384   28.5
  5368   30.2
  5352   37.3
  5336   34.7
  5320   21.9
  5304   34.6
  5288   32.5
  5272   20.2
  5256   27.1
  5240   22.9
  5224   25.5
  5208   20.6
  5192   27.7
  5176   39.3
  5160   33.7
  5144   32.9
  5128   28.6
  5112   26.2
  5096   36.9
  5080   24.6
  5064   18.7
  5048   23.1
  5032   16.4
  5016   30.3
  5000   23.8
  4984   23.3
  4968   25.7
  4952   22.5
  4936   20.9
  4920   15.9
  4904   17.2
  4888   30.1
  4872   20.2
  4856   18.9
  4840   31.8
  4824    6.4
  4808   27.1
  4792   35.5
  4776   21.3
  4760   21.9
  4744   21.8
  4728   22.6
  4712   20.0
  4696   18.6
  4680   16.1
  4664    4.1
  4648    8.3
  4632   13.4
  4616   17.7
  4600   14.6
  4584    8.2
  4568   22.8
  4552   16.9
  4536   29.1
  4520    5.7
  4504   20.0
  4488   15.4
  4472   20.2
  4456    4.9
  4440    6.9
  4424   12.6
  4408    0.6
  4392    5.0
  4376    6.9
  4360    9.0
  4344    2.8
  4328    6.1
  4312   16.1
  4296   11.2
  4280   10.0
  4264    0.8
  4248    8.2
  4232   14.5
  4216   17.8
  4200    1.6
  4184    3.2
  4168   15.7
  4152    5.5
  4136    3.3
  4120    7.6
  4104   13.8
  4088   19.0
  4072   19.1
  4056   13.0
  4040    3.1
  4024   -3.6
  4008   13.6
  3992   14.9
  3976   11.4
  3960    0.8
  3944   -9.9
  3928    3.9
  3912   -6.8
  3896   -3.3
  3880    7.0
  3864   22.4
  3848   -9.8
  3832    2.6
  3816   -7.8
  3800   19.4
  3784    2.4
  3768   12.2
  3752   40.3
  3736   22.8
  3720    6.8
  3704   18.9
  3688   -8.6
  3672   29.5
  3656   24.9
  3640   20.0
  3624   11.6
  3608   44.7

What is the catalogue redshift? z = 0.56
